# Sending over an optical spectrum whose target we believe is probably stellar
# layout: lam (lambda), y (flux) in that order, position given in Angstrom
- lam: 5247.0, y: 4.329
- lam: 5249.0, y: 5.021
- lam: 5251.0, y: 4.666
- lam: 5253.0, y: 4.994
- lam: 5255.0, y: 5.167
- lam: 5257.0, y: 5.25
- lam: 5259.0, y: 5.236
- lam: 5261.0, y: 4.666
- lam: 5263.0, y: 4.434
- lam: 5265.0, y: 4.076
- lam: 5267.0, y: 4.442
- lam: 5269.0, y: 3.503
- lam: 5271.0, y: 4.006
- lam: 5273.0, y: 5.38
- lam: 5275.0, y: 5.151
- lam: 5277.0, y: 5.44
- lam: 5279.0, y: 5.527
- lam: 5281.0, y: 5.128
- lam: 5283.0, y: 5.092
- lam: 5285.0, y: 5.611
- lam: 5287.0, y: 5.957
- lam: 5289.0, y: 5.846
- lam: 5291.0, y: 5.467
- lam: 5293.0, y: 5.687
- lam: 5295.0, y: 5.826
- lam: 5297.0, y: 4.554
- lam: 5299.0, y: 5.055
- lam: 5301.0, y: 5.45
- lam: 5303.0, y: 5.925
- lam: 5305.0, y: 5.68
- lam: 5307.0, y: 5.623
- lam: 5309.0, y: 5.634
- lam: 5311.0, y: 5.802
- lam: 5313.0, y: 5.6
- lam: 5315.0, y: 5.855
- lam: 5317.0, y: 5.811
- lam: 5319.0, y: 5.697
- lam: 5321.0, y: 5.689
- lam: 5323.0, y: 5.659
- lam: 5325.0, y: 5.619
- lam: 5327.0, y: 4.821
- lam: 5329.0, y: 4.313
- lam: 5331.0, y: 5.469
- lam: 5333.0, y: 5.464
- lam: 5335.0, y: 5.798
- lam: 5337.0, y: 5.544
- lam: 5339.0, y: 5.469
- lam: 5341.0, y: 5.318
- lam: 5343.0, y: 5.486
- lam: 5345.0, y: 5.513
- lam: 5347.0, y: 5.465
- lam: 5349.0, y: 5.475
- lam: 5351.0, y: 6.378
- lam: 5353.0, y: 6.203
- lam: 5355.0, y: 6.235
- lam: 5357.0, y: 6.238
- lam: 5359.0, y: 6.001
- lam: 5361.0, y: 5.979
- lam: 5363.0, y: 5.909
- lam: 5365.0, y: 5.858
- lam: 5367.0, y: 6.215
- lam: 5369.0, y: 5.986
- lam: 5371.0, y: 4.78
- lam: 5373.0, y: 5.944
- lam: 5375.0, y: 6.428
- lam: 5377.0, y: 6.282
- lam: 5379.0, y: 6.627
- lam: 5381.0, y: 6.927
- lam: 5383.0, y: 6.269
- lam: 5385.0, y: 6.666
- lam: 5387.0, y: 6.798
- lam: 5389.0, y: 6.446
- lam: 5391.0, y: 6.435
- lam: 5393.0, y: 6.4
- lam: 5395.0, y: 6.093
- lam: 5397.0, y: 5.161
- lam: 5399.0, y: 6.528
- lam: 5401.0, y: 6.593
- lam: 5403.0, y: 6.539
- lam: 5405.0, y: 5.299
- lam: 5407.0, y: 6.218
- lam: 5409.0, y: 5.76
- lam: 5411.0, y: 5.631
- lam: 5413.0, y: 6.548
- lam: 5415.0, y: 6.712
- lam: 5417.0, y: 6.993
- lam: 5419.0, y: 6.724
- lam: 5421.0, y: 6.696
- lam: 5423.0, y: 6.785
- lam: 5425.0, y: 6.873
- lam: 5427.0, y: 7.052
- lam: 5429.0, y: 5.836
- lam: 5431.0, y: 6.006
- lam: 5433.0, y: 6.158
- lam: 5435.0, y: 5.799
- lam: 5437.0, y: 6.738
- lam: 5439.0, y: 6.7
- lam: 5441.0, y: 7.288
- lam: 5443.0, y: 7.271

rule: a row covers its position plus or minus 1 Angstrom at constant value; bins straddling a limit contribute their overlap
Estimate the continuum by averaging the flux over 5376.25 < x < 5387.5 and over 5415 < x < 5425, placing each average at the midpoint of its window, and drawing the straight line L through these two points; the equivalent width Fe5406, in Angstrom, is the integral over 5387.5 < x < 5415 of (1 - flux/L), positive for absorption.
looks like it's 2.2 Angstrom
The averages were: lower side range 6.59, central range 6.16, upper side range 6.8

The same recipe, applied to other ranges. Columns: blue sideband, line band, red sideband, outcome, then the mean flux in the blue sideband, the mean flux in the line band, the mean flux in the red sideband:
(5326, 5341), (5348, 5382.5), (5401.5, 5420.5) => -2.4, 5.27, 6.09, 6.29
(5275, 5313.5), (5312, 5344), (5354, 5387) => 1.8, 5.51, 5.48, 6.17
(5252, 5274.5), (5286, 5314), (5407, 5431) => -2.7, 4.66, 5.58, 6.48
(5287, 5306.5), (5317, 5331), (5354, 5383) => 1.0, 5.53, 5.35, 6.11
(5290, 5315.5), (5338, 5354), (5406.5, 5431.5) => 0.6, 5.54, 5.66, 6.46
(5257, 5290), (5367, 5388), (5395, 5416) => -1.5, 4.98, 6.27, 6.1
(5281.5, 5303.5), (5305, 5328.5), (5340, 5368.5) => 0.2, 5.48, 5.59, 5.88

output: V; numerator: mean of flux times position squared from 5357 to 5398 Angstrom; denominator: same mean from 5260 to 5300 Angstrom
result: 1.27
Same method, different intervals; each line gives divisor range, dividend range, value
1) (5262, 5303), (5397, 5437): 1.31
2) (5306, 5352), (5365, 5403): 1.15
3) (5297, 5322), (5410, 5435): 1.20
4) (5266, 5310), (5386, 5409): 1.23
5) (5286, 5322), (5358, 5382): 1.11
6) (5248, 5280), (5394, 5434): 1.39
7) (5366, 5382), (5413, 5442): 1.09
